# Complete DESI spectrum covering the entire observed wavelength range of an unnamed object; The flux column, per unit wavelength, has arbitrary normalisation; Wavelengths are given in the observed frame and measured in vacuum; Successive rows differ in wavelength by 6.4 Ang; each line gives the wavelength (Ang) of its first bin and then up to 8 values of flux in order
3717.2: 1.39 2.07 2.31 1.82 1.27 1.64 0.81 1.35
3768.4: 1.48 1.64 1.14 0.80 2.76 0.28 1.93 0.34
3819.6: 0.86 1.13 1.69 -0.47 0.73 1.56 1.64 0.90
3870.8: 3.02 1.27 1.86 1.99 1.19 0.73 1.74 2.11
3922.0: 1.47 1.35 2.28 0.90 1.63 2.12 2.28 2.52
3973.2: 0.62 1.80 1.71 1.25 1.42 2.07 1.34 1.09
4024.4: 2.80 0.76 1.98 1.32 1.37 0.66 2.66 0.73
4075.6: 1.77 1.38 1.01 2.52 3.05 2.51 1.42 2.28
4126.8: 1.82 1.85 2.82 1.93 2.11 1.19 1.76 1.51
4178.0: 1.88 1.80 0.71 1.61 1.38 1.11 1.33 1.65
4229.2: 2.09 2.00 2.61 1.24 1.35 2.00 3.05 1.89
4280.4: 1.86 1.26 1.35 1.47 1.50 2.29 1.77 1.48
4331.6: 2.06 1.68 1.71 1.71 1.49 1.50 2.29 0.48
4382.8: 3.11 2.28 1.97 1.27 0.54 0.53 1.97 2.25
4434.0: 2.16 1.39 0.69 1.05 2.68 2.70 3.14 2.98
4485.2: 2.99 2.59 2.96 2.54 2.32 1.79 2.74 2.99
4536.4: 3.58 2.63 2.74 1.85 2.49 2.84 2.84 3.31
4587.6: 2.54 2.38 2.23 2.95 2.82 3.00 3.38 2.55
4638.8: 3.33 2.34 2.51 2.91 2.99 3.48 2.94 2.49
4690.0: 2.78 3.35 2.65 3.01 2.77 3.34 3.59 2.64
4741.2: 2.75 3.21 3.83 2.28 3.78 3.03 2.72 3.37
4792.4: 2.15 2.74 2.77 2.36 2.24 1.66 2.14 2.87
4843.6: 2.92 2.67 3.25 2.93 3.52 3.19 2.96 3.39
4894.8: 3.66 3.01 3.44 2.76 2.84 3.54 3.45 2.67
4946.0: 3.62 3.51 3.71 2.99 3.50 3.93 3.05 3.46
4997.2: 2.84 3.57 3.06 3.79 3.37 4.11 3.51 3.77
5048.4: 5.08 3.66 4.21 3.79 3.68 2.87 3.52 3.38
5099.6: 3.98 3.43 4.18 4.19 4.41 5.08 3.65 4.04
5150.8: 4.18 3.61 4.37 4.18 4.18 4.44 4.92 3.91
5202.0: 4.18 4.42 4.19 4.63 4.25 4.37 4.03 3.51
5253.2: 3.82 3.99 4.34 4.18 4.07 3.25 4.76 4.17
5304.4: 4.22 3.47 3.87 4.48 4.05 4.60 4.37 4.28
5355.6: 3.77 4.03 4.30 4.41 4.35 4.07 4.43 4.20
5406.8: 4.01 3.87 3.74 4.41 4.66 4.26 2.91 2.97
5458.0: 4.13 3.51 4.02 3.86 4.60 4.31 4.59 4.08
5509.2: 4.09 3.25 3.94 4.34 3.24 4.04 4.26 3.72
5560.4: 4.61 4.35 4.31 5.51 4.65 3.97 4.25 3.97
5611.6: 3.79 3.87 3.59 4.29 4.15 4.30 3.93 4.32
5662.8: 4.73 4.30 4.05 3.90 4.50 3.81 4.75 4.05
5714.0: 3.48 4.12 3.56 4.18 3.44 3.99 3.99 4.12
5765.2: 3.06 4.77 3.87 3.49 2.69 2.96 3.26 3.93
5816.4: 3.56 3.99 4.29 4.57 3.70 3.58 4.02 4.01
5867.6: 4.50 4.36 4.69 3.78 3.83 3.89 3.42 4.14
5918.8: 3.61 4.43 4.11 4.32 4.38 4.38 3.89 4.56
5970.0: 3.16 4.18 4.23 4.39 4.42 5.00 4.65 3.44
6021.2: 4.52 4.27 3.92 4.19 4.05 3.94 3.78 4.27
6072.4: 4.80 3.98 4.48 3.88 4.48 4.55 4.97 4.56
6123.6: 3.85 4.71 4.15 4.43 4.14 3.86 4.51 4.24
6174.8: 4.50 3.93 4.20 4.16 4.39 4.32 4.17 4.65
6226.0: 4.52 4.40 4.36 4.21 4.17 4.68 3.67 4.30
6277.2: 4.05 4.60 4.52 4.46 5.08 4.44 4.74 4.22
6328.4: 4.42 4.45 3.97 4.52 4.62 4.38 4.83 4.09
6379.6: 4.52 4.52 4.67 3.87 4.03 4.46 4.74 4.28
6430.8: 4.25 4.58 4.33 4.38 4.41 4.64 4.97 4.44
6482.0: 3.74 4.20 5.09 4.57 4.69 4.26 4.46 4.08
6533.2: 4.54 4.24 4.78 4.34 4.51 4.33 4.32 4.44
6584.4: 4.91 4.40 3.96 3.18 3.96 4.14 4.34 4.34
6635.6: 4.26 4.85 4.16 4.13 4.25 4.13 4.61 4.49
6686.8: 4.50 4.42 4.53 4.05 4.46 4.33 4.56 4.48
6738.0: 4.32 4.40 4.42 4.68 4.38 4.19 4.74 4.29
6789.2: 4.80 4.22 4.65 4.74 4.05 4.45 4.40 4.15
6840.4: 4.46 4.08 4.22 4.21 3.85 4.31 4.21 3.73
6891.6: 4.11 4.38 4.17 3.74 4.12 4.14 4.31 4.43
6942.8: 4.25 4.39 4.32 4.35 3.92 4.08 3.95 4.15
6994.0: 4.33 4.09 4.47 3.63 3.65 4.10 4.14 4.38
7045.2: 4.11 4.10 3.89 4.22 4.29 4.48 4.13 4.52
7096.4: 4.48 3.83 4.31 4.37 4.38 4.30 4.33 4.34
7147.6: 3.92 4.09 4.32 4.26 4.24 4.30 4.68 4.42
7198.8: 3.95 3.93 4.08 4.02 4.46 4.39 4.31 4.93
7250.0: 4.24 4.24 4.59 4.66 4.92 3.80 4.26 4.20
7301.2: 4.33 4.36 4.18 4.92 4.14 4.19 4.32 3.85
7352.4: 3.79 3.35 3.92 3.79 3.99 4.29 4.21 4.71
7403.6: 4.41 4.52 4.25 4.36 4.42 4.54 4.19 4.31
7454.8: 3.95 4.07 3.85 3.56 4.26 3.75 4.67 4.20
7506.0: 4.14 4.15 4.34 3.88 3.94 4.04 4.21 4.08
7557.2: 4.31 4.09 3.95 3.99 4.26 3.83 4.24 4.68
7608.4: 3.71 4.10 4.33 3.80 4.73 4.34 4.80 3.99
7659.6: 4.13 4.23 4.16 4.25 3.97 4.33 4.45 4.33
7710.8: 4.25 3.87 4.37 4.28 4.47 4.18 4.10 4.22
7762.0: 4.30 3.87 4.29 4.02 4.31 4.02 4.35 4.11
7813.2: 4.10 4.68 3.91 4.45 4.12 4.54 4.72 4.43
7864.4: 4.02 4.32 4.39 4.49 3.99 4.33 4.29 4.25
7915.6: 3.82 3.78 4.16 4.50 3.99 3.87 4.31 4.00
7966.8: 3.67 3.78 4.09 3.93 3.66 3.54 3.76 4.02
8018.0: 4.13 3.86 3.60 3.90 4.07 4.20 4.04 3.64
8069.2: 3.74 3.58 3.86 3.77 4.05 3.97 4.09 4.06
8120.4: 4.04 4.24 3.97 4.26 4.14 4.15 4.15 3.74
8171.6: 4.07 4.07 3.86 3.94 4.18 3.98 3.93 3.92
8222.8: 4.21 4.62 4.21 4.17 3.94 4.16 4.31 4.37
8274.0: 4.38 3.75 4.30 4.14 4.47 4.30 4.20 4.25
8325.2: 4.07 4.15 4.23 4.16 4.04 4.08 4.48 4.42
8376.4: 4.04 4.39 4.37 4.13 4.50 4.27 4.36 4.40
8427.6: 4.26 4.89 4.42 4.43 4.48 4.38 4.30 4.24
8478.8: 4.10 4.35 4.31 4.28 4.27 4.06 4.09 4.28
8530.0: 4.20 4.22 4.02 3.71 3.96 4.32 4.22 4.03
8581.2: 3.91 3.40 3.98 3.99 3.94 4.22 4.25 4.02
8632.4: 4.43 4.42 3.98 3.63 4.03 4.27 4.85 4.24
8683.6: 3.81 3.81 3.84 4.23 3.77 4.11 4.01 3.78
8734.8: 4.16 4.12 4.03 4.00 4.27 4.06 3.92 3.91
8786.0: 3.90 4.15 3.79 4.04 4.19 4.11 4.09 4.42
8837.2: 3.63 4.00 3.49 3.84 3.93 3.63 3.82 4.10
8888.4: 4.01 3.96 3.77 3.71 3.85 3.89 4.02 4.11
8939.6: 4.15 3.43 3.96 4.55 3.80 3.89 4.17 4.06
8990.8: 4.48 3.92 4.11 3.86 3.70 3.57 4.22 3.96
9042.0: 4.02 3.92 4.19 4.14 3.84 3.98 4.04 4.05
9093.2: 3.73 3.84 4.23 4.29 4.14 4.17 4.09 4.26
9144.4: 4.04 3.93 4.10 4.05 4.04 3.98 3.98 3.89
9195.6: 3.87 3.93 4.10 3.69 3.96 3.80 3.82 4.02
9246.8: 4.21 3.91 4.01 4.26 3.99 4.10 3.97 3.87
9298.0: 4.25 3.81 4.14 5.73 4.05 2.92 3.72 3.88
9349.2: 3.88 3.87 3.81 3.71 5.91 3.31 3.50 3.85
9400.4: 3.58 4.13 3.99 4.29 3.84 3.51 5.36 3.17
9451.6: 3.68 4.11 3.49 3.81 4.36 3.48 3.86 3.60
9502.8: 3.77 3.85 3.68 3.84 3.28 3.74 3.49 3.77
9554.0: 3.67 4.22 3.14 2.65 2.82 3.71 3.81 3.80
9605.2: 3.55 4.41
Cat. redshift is 0.12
